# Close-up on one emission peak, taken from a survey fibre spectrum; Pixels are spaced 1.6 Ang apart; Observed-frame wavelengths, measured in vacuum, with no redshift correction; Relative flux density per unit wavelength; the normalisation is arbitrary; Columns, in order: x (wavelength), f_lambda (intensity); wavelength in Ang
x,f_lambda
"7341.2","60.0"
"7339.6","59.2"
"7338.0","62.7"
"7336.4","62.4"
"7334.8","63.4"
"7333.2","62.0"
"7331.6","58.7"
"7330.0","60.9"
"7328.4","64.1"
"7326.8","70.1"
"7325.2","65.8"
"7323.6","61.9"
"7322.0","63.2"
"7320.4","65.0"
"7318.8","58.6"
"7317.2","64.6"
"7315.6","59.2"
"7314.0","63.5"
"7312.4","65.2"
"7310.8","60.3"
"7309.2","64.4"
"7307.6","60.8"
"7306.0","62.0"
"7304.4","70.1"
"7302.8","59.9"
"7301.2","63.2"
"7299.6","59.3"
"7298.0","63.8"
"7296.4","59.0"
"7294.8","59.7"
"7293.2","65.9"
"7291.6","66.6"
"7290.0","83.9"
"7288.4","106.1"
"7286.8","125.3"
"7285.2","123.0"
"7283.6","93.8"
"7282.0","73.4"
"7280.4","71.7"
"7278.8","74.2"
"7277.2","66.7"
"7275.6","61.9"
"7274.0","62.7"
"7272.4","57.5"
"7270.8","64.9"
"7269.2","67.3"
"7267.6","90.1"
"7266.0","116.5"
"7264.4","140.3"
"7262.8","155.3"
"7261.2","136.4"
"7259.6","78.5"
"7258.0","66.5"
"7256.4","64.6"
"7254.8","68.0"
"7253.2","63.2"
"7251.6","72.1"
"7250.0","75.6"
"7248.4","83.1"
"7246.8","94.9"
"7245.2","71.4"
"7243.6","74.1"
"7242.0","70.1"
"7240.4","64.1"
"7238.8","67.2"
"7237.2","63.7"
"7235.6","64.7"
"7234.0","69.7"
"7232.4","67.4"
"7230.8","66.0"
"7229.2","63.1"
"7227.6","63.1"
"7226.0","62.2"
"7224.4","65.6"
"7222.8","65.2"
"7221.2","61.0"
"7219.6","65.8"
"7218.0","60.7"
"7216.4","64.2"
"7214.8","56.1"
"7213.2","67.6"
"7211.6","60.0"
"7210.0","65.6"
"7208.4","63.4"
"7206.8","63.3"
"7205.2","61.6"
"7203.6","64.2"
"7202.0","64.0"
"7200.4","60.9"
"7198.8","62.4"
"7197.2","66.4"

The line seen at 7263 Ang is H-alpha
